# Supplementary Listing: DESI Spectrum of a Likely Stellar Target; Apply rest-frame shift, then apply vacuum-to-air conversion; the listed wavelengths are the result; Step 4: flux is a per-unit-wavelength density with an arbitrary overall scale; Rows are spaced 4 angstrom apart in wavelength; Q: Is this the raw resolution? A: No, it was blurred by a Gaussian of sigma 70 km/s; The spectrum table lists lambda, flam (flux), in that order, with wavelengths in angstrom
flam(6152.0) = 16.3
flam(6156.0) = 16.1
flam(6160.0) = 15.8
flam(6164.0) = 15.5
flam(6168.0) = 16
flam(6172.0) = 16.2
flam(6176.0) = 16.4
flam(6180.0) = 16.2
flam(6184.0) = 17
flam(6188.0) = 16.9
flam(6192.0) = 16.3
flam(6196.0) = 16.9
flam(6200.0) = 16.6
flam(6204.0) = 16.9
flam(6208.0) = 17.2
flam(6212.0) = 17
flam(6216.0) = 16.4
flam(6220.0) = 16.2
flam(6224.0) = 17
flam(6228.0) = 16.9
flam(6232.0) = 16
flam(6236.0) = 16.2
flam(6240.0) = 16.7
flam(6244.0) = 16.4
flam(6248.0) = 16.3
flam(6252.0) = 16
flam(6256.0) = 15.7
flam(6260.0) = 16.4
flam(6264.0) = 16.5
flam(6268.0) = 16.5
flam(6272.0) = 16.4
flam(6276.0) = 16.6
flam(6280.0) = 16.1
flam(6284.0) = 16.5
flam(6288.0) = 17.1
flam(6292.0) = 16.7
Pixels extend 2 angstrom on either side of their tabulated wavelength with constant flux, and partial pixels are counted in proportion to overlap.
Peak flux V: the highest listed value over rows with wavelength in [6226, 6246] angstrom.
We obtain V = 16.9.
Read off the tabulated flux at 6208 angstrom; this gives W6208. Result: 17.2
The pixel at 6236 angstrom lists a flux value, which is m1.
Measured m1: 16.2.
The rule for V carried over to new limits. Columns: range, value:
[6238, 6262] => 16.7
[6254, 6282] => 16.6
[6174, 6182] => 16.4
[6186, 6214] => 17.2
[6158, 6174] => 16.2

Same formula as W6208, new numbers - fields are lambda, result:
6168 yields 16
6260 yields 16.4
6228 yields 16.9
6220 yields 16.2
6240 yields 16.7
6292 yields 16.7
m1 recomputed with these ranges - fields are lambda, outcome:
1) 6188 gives 16.9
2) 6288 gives 17.1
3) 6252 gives 16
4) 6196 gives 16.9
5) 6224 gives 17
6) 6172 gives 16.2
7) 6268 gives 16.5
